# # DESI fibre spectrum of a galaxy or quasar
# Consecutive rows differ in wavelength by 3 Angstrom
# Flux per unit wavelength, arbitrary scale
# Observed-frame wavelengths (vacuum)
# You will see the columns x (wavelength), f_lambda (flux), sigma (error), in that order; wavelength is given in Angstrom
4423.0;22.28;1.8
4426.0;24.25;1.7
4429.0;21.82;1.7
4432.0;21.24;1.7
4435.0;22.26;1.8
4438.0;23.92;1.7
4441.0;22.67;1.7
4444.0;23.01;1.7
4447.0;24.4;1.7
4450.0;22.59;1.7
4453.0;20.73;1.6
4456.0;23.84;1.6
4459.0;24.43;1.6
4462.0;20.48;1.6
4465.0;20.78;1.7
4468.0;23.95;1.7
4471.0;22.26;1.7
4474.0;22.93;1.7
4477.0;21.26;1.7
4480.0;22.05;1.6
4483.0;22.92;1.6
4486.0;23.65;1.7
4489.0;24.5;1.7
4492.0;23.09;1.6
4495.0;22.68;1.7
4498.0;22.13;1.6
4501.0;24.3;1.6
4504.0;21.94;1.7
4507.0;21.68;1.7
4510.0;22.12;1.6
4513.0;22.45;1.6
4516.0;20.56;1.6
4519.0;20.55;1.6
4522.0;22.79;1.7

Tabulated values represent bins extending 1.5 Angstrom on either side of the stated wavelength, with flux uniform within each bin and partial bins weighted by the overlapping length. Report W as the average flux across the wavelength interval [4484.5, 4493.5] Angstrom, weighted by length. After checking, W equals 23.7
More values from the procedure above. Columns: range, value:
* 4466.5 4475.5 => 23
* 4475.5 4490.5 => 22.9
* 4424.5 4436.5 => 22.4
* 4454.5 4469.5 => 22.7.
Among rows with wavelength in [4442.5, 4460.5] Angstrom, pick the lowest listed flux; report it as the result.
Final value 20.73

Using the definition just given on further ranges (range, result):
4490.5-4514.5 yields 21.68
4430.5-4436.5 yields 21.24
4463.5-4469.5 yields 20.78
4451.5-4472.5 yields 20.48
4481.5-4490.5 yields 22.92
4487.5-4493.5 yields 23.09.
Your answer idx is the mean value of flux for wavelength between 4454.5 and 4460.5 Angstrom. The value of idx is 24.1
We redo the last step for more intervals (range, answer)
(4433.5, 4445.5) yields 23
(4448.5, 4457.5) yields 22.4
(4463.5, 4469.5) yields 22.4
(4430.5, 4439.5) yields 22.5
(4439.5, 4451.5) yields 23.2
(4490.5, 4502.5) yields 23.1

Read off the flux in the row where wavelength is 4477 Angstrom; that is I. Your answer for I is 21.26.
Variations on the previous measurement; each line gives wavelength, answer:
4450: 22.59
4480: 22.05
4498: 22.13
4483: 22.92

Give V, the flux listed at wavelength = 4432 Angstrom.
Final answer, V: 21.24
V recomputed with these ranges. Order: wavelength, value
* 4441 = 22.67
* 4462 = 20.48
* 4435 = 22.26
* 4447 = 24.4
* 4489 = 24.5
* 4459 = 24.43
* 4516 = 20.56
